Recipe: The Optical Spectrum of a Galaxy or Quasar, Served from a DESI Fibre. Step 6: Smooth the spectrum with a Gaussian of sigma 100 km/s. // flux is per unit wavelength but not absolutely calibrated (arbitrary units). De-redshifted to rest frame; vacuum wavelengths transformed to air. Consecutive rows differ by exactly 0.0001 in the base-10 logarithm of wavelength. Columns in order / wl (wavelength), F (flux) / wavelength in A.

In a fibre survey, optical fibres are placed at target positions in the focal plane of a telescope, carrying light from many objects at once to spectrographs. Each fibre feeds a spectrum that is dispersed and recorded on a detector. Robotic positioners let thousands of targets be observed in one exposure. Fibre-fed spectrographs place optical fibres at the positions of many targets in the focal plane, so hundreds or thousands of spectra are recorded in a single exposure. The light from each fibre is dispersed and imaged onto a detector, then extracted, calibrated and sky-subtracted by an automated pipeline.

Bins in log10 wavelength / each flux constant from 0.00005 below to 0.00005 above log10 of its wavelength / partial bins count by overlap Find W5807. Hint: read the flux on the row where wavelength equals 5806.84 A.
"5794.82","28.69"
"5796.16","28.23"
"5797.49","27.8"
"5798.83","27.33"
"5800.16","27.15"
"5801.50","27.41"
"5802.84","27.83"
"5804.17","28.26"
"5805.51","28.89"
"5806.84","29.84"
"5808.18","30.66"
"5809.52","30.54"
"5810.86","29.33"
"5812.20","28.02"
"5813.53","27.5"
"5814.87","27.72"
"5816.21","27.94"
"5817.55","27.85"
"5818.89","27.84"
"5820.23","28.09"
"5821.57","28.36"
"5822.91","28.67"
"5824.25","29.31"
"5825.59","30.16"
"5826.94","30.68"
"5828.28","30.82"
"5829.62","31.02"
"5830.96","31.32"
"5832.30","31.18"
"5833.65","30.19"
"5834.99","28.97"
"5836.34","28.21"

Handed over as 29.84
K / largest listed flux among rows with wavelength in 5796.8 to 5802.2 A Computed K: 27.8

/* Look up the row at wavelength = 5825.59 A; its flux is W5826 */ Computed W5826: 30.16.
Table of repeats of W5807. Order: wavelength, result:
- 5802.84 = 27.83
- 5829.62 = 31.02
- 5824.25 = 29.31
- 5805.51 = 28.89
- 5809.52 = 30.54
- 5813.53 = 27.5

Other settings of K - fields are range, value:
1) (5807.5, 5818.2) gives 30.66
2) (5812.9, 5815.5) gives 27.72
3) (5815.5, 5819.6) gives 27.94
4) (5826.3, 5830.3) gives 31.02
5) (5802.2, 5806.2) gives 28.89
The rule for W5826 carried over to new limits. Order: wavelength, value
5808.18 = 30.66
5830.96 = 31.32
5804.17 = 28.26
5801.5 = 27.41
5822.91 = 28.67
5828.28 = 30.82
